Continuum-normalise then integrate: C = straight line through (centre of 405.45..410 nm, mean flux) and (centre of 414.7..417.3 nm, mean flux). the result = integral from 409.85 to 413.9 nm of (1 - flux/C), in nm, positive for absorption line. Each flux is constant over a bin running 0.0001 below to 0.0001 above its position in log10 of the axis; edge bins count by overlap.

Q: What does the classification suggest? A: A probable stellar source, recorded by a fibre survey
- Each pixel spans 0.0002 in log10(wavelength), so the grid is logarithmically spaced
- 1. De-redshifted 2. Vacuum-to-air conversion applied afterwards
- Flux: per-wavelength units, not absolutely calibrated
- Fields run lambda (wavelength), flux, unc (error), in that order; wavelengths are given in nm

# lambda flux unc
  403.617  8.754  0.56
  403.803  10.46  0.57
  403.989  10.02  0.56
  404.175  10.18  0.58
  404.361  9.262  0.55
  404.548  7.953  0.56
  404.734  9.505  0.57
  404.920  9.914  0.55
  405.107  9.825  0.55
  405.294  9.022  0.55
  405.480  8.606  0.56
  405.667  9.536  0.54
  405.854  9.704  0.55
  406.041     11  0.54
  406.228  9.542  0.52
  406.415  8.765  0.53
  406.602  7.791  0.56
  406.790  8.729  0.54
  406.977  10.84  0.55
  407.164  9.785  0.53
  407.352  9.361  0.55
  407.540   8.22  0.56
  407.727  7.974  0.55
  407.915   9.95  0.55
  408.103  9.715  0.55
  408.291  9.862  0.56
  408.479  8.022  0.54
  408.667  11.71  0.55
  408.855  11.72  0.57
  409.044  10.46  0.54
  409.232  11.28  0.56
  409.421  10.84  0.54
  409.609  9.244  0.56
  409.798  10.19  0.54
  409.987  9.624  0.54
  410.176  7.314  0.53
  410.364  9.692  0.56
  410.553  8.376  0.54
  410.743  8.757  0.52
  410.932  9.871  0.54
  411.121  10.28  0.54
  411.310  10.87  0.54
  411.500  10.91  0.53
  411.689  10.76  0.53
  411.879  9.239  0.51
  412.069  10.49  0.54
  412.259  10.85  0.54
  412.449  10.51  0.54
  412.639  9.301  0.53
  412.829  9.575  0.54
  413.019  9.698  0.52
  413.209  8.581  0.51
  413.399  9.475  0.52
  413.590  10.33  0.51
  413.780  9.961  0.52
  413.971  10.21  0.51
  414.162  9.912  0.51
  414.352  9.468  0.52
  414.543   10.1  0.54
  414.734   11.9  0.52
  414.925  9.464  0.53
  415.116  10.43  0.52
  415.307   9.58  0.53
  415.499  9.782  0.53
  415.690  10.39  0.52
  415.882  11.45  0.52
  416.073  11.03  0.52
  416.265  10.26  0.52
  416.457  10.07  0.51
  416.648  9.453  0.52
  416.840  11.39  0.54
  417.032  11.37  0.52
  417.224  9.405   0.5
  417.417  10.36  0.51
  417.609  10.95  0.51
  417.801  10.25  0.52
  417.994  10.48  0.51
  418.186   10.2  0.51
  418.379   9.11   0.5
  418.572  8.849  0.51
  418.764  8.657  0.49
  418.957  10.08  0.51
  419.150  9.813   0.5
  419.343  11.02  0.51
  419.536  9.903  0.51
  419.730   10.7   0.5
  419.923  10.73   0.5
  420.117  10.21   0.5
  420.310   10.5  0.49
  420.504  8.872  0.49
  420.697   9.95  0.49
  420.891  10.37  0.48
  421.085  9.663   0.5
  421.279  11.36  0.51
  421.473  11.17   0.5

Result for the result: 0.13 nm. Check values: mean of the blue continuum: 9.72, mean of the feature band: 9.74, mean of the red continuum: 10.4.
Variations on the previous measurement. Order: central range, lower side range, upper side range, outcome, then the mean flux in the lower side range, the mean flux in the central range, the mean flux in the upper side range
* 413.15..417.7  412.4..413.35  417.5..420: -0.23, 9.49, 10.2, 10.1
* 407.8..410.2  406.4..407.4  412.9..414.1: -0.17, 9.24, 10.1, 9.71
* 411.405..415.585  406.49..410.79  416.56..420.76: -0.09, 9.55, 10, 10.1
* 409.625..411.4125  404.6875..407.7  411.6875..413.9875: 0.05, 9.35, 9.44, 9.87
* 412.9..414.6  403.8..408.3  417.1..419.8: 0.00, 9.39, 9.74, 9.99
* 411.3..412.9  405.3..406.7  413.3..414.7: -0.07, 9.26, 10.3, 10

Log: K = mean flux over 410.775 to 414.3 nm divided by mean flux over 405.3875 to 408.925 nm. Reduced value 1.05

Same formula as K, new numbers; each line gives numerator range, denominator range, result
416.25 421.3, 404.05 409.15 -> 1.06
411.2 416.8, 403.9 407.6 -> 1.08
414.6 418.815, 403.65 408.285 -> 1.09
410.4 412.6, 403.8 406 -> 1.06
